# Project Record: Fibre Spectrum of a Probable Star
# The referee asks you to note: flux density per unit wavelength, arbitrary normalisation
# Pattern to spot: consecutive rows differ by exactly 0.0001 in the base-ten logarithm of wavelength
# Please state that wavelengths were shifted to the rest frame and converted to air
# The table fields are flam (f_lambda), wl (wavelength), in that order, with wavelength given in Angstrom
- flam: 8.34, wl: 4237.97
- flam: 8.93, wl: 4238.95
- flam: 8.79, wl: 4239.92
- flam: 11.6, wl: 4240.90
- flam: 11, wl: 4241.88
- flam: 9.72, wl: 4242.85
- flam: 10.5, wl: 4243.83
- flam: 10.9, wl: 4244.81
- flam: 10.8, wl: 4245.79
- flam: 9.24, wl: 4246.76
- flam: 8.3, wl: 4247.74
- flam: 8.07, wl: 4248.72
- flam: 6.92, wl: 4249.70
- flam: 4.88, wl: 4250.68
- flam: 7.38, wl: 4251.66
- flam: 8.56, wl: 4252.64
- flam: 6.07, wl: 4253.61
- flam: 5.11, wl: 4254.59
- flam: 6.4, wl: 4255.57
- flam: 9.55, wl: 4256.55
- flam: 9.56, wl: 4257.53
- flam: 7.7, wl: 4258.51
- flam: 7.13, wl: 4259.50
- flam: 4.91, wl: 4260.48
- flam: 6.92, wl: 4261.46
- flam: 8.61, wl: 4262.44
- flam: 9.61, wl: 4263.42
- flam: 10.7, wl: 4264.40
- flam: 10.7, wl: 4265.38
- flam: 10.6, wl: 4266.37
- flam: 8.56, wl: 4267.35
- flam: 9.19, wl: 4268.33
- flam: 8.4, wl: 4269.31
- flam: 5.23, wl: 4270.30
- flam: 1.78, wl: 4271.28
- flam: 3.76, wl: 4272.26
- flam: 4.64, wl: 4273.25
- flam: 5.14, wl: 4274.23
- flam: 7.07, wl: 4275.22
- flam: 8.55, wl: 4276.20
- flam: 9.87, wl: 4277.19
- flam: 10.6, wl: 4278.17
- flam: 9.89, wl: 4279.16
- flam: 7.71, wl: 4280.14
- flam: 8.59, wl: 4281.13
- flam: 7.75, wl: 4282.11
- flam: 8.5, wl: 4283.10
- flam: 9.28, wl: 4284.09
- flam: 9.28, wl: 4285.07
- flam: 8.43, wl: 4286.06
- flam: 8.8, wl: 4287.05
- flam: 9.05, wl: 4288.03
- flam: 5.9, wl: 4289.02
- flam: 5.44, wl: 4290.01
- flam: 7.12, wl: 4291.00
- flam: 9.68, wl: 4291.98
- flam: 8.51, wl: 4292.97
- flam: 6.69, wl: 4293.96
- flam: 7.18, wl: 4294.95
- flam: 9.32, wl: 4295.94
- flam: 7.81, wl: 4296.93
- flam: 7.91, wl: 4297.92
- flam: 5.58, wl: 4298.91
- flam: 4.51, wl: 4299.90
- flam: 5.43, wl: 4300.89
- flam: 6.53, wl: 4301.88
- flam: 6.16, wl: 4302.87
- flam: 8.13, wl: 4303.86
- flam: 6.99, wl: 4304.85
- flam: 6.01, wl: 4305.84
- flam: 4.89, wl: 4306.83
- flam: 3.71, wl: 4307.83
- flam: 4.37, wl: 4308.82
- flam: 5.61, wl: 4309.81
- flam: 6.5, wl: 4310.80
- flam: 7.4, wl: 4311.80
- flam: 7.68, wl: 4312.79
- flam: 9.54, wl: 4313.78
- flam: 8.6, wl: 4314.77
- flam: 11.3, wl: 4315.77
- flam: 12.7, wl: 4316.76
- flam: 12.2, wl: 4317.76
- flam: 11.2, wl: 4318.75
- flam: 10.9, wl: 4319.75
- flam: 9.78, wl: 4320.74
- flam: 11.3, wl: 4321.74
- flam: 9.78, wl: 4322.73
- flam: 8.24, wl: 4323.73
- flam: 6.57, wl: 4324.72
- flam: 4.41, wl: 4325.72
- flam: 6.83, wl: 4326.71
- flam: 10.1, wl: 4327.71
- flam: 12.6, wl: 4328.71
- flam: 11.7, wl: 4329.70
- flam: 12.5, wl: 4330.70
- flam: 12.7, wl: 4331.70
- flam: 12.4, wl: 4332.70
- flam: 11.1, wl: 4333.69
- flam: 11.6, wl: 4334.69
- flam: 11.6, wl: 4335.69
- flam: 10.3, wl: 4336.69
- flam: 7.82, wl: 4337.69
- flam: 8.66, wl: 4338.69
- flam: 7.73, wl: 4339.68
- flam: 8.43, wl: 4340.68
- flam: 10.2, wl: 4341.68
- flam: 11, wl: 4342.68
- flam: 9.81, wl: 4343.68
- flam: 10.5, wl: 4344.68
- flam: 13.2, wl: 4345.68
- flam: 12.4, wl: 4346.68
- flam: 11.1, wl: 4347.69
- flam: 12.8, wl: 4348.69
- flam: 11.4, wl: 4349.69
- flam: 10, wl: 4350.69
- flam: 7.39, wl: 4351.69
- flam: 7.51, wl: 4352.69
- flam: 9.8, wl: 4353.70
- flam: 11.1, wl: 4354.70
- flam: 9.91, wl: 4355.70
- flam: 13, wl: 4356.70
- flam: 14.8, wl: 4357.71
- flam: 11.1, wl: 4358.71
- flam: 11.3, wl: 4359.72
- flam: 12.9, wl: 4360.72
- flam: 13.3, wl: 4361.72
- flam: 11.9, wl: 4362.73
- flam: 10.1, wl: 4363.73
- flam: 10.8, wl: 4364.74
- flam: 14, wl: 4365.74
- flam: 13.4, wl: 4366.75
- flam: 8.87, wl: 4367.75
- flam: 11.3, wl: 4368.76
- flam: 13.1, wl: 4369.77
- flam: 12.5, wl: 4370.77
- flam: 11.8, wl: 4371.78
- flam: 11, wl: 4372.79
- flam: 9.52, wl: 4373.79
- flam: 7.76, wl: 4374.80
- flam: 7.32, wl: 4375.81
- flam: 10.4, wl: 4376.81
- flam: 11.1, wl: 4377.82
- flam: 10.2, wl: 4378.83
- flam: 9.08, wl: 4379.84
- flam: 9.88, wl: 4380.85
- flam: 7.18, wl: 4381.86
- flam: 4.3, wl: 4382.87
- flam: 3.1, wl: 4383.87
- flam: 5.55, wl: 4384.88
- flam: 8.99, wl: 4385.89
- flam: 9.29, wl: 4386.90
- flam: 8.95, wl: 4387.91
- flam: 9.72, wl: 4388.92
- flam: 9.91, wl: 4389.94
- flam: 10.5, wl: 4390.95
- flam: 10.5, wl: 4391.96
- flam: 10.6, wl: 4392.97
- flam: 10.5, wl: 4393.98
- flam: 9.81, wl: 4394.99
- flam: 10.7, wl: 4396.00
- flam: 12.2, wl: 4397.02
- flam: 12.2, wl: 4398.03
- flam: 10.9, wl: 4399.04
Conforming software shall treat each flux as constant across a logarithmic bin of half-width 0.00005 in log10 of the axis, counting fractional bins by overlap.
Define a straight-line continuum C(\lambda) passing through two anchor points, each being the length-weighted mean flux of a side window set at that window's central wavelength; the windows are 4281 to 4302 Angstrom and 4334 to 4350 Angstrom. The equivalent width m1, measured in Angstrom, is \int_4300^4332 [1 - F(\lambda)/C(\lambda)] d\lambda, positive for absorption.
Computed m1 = 2.34 Angstrom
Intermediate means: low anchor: 7.61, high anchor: 10.5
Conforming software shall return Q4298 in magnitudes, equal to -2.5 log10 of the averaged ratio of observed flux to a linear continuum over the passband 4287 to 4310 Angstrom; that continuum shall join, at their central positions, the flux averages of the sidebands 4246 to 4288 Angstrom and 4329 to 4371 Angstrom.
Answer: 0.326 mag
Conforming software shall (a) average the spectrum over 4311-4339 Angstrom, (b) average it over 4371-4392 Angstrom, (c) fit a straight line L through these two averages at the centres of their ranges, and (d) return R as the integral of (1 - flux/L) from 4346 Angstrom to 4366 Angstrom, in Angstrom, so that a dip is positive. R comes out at -4.1 Angstrom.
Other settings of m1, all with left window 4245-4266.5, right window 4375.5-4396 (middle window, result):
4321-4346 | -4.2 Angstrom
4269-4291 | 2.2 Angstrom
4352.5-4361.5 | -2.8 Angstrom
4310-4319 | -1.1 Angstrom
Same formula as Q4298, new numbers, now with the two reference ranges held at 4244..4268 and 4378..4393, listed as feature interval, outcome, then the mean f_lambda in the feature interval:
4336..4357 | -0.21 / 10.2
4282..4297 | 0.03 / 8.06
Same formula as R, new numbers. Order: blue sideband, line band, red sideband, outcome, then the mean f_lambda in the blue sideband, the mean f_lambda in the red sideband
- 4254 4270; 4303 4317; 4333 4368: 3.56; 8.3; 10.9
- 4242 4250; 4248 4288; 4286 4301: 3.02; 9.44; 7.35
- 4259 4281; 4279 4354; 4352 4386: 0.76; 7.72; 10.2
